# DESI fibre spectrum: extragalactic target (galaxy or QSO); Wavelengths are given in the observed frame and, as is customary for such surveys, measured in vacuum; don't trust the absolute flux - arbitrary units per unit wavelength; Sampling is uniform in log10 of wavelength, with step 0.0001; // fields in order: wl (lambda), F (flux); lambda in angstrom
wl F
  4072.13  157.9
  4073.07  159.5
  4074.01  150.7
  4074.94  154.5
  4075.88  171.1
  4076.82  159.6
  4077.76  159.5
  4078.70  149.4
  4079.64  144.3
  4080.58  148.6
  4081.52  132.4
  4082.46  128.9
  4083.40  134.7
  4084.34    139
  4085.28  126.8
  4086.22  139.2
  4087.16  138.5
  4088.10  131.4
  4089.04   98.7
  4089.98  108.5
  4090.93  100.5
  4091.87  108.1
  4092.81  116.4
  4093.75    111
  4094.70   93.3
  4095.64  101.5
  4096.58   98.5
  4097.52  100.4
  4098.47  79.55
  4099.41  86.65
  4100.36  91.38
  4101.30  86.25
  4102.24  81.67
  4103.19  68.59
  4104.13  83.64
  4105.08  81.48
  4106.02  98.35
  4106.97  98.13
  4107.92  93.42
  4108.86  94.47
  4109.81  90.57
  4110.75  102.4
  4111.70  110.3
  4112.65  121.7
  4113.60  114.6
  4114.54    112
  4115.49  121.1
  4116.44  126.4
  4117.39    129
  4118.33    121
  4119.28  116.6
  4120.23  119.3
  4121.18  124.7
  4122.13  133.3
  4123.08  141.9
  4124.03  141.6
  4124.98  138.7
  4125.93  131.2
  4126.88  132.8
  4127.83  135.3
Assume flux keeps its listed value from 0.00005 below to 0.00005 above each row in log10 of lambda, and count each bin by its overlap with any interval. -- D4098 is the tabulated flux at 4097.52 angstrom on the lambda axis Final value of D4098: 100.4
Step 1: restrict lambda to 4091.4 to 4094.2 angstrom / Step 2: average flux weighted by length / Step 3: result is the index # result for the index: 112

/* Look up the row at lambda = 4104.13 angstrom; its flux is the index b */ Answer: 83.64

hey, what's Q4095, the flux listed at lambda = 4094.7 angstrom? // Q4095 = 93.3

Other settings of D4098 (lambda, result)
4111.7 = 110.3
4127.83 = 135.3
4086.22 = 139.2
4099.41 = 86.65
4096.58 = 98.5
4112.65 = 121.7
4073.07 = 159.5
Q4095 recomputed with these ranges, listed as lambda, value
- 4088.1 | 131.4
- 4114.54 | 112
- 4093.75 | 111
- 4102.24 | 81.67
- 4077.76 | 159.5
